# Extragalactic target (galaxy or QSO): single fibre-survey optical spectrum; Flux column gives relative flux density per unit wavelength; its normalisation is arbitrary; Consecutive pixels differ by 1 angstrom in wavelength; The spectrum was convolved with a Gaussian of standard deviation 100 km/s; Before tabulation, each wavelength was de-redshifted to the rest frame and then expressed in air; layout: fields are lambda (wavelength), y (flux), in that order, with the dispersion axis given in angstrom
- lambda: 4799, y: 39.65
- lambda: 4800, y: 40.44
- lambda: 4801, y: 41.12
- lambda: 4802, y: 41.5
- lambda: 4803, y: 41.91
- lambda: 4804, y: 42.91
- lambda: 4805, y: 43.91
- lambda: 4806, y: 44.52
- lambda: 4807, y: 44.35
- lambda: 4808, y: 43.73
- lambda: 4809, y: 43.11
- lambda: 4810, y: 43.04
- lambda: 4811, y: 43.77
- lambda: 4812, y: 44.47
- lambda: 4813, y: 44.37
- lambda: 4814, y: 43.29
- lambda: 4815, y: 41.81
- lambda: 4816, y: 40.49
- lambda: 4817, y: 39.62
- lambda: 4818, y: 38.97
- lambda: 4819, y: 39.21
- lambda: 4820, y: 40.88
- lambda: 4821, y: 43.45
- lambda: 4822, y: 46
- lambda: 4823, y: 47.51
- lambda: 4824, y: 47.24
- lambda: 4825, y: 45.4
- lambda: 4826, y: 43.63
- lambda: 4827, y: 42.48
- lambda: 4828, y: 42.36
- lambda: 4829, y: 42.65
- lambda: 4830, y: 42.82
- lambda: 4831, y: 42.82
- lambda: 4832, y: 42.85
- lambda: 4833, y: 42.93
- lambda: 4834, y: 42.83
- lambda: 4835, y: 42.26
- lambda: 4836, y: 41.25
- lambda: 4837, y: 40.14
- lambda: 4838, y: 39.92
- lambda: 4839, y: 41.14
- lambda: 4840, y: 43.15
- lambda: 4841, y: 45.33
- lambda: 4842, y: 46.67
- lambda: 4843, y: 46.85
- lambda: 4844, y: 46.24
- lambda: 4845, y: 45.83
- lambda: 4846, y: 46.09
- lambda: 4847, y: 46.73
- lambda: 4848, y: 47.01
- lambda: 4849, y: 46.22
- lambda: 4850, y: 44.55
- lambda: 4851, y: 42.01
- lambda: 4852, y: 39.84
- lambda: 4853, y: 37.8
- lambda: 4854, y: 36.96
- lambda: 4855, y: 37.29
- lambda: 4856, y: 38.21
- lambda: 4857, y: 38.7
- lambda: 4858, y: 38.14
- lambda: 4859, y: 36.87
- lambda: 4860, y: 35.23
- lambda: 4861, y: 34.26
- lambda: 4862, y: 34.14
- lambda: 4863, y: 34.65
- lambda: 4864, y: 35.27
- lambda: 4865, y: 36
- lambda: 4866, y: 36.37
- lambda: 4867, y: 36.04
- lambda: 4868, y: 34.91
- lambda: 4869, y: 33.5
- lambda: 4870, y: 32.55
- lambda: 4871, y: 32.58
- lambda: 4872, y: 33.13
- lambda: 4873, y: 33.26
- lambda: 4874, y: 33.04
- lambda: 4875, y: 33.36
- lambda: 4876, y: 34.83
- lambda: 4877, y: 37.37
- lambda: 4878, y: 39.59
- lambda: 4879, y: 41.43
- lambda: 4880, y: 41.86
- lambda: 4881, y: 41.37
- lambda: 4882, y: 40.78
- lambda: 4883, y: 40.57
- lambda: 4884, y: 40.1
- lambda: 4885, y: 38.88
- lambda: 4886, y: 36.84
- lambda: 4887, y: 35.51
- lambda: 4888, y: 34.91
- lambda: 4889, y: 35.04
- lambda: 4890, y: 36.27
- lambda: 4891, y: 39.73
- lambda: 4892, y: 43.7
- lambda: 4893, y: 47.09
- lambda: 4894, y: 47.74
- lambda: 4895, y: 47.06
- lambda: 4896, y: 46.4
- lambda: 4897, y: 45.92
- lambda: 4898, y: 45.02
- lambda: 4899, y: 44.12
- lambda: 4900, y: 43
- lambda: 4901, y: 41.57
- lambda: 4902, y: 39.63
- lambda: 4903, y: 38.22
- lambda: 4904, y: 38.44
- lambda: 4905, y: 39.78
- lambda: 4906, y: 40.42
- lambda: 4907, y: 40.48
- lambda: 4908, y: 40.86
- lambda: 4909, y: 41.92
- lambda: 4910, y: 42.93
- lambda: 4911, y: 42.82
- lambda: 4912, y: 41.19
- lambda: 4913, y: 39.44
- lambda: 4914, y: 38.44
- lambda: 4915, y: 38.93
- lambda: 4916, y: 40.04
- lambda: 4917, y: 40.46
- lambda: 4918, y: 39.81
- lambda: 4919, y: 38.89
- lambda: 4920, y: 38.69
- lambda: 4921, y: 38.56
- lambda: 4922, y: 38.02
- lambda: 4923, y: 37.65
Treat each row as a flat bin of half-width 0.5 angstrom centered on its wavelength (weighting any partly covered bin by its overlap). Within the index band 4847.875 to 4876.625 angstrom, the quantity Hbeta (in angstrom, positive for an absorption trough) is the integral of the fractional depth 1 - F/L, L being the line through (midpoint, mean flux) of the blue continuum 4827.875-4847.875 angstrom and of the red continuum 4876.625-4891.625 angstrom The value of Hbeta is 3.1 angstrom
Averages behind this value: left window 43.6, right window 38.7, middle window 36.7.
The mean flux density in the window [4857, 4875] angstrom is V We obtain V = 34.8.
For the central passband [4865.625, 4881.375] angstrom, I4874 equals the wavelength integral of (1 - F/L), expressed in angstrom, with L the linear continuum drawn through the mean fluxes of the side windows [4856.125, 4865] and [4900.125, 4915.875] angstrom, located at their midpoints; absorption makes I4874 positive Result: 0.6 angstrom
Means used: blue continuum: 36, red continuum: 40.4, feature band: 35.9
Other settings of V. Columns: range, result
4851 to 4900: 38.3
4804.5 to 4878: 40.7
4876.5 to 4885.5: 40.2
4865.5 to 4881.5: 35.9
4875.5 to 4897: 40.5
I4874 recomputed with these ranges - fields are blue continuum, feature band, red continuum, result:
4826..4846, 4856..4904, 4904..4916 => 3.65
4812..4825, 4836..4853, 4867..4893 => -1.46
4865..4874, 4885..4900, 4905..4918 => -1.61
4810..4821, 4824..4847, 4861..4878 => -2.64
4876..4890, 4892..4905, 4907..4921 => -1.36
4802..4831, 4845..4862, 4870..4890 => -0.34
